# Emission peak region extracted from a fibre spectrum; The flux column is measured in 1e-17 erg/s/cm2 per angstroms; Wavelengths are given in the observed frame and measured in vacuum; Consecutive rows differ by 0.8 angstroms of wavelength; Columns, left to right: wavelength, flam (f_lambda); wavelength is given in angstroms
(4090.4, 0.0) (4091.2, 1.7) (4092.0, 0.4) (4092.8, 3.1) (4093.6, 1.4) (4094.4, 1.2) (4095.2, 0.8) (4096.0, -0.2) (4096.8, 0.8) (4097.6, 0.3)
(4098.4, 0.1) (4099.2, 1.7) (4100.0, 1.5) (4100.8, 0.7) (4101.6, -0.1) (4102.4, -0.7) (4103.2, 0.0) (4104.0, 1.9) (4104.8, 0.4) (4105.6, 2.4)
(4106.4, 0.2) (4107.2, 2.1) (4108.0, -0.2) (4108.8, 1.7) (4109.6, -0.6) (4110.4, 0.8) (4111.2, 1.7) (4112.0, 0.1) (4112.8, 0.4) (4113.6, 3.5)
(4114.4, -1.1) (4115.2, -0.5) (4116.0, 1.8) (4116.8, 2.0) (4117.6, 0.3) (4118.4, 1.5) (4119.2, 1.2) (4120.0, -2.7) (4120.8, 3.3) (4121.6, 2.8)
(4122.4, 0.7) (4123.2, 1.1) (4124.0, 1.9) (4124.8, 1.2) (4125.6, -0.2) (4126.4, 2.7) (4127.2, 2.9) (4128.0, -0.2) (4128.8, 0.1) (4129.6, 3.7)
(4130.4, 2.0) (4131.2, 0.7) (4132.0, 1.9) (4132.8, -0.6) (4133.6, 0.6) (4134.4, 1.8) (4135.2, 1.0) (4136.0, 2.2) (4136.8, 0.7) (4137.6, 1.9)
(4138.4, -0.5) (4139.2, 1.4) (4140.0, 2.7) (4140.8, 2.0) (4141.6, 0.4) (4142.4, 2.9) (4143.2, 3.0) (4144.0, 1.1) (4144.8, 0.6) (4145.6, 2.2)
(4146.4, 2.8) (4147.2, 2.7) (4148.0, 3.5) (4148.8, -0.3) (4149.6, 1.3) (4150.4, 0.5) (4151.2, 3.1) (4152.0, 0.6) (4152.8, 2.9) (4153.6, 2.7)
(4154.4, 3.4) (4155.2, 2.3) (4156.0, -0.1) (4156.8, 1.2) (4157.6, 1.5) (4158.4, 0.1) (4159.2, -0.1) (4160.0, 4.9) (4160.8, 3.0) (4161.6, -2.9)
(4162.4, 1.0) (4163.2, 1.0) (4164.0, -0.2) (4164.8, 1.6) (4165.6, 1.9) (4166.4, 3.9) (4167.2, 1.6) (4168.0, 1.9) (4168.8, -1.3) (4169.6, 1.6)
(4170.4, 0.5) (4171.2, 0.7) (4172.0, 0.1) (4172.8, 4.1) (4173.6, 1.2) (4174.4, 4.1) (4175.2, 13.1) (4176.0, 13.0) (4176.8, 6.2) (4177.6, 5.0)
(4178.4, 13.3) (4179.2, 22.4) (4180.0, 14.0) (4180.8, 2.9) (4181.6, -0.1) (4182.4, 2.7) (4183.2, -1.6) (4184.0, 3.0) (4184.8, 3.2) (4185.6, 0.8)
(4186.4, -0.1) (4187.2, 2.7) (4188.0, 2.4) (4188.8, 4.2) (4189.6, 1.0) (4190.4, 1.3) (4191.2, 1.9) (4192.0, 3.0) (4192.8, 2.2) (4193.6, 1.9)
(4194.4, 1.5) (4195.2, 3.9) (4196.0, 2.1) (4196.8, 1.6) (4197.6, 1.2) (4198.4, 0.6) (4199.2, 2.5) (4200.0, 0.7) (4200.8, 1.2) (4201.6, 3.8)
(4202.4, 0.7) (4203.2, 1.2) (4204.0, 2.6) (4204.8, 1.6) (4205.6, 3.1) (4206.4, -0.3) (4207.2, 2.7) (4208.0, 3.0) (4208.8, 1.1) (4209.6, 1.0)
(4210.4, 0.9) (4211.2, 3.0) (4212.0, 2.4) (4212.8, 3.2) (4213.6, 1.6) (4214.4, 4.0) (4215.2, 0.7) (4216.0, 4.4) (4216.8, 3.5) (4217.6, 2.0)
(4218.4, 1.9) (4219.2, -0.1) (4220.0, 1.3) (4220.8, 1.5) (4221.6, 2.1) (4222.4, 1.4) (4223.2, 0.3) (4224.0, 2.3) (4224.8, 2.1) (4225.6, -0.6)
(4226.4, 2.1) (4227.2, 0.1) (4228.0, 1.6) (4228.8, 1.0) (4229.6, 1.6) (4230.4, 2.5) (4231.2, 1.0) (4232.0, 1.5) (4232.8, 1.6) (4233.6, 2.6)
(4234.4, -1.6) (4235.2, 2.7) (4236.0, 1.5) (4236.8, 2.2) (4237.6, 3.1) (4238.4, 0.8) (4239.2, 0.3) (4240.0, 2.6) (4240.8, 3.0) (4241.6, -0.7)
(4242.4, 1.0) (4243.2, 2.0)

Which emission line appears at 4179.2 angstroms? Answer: [O II] 3727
